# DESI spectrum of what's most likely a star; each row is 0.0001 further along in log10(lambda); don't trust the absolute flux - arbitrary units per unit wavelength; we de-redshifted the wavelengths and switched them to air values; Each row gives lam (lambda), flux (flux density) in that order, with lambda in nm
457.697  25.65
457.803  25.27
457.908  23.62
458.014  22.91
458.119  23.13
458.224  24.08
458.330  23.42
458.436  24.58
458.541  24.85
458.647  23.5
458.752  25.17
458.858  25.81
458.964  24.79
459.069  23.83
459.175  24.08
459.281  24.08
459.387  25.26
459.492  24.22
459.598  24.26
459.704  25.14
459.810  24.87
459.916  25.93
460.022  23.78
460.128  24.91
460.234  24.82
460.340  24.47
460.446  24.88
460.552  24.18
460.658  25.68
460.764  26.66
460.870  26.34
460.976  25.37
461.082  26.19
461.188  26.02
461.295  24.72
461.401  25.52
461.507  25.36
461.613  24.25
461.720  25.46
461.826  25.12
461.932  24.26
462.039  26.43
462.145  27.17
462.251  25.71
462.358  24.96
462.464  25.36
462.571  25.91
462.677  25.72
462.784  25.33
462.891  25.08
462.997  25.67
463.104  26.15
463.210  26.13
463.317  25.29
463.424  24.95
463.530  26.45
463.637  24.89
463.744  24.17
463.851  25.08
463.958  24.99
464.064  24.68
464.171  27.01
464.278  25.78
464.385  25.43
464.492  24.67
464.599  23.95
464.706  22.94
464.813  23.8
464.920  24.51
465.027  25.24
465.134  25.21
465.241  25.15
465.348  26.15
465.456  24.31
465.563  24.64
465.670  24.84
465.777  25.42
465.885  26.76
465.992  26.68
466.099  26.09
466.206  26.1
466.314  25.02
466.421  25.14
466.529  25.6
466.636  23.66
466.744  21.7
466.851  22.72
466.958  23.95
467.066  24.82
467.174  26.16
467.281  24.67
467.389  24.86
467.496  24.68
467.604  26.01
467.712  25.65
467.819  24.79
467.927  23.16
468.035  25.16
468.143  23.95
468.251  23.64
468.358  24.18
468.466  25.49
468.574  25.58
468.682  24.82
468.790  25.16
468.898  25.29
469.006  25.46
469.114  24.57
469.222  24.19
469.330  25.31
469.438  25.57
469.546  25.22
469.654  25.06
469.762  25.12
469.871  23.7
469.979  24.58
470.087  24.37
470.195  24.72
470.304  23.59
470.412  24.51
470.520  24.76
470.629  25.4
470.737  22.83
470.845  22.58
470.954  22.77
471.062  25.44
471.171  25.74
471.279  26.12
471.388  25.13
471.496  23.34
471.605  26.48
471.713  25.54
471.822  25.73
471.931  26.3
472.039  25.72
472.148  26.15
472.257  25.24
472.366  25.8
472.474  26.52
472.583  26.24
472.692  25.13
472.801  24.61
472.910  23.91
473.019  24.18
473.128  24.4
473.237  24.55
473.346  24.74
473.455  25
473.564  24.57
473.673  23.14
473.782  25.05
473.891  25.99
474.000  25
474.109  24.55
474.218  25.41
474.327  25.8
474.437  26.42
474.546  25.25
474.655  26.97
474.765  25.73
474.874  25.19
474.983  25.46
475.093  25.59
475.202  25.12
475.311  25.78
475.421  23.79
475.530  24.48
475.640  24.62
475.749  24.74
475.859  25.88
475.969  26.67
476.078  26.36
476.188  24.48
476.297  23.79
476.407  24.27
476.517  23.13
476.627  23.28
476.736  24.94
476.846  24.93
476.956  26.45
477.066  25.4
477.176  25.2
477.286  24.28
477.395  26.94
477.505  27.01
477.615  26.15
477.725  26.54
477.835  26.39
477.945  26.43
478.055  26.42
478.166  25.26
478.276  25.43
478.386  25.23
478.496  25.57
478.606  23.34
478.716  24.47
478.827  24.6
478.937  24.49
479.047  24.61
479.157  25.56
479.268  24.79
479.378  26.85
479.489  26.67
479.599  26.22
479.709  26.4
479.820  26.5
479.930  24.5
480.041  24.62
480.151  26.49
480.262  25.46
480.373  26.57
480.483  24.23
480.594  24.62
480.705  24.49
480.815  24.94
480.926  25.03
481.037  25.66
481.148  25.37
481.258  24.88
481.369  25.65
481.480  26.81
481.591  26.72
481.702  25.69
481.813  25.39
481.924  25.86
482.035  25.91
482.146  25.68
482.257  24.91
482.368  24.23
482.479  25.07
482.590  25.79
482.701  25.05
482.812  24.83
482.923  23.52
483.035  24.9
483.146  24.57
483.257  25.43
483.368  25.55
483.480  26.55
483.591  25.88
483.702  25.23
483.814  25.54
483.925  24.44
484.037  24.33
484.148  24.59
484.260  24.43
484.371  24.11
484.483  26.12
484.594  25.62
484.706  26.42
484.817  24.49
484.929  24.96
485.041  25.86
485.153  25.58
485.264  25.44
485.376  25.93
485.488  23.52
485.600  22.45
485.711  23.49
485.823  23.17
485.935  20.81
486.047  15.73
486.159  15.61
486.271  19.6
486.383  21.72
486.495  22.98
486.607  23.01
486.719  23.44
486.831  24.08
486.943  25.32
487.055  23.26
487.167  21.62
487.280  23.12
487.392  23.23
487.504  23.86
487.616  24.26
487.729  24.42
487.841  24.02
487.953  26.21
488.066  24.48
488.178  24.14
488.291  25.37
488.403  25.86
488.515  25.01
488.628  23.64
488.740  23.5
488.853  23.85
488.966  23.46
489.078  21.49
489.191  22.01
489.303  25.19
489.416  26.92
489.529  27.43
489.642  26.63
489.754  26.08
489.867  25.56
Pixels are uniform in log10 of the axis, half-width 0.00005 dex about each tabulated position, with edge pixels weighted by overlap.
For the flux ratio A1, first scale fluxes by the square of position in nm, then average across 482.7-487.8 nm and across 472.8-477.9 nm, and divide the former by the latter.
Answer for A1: 1.0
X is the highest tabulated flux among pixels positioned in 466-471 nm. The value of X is 26.16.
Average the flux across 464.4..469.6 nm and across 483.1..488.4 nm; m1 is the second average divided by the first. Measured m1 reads 0.96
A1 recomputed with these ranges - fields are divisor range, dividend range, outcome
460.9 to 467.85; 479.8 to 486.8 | 1.05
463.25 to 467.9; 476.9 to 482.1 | 1.09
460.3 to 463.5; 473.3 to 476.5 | 1.04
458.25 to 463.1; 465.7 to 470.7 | 1.02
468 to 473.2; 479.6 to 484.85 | 1.07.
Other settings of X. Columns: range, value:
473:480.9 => 27.01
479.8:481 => 26.57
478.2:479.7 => 26.85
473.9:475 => 26.97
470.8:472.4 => 26.48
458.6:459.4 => 25.81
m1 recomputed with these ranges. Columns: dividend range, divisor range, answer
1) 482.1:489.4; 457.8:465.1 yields 0.96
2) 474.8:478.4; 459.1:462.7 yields 1.01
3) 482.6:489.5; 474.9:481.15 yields 0.95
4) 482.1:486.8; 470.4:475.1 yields 0.96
